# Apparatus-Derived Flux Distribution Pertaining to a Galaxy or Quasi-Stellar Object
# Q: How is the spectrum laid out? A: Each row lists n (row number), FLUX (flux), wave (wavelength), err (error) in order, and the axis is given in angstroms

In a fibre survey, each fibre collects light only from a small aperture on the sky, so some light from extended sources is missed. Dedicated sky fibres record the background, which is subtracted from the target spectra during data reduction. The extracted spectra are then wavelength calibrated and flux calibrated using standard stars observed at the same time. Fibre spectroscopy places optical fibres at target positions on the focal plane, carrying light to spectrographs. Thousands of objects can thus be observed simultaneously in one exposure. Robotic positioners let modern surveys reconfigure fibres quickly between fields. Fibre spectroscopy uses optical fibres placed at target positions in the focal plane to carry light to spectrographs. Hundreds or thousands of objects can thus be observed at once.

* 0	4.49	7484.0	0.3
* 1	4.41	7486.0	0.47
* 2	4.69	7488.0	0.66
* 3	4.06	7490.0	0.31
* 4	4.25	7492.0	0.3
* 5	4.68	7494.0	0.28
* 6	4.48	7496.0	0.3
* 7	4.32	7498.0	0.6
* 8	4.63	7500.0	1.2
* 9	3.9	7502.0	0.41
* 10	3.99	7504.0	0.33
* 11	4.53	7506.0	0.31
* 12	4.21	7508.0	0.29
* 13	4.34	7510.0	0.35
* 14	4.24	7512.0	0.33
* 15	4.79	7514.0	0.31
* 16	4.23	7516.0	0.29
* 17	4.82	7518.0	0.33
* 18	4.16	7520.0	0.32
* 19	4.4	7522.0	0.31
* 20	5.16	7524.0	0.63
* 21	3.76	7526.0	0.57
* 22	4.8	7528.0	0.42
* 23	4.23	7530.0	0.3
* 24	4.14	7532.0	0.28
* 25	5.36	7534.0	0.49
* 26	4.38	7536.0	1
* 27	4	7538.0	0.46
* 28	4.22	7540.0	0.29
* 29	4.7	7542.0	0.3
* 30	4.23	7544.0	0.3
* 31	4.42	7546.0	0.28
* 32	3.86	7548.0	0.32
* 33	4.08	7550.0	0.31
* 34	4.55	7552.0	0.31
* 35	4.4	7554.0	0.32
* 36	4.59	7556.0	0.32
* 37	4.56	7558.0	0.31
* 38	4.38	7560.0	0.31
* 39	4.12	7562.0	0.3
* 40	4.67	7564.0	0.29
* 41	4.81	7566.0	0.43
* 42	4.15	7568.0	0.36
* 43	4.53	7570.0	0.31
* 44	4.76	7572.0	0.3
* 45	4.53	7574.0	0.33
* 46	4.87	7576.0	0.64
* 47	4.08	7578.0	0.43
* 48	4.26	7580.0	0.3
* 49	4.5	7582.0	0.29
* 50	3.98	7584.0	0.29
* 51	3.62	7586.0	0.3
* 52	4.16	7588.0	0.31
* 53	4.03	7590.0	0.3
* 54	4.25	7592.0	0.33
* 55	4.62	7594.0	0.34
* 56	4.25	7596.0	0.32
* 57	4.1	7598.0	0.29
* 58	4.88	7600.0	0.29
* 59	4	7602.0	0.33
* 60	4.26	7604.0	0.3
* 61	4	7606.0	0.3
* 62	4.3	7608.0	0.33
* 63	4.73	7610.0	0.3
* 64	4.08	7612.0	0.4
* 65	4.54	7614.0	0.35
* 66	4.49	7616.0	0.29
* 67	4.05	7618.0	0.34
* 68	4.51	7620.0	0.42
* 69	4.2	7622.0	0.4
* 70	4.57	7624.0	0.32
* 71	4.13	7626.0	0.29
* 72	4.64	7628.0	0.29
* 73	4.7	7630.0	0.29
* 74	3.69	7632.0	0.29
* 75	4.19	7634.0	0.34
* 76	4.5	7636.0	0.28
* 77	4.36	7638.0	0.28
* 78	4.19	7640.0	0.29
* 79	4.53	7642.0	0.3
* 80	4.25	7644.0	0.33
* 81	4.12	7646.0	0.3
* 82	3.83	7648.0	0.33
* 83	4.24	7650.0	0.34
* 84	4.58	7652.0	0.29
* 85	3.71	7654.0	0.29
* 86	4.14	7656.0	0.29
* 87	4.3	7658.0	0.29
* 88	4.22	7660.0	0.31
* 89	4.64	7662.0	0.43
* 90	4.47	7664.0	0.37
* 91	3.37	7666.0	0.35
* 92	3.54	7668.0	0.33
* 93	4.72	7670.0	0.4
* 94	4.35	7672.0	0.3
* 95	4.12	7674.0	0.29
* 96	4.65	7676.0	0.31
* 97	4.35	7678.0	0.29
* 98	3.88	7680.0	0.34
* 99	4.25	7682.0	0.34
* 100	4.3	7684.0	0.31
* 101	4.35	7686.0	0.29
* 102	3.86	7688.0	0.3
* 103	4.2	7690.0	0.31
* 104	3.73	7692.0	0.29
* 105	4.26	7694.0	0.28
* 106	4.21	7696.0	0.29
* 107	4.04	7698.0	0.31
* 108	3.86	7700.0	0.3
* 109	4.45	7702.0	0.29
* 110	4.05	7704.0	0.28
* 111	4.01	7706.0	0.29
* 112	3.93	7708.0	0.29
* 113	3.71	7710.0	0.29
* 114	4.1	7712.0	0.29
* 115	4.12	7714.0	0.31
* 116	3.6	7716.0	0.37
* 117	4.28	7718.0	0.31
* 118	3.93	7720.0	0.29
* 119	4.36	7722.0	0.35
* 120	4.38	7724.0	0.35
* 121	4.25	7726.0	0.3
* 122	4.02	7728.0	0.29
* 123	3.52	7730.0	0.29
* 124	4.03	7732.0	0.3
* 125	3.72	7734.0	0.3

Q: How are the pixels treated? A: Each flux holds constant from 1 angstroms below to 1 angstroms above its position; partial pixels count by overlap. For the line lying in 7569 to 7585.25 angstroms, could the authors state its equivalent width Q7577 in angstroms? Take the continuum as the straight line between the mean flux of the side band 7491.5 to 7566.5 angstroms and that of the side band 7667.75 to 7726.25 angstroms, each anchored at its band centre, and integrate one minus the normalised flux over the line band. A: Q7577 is -0.4 angstroms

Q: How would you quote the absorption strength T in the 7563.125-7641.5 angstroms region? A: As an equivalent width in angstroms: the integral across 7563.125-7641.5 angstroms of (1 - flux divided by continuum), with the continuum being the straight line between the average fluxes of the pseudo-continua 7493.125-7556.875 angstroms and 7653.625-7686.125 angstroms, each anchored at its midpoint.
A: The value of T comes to -0.86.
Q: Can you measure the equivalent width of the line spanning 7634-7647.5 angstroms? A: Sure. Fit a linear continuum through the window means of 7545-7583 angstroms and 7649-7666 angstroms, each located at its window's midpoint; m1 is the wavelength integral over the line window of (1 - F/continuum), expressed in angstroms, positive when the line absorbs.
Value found -0.1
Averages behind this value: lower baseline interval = 4.43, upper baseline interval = 4.23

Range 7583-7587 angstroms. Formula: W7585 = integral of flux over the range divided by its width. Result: 3.8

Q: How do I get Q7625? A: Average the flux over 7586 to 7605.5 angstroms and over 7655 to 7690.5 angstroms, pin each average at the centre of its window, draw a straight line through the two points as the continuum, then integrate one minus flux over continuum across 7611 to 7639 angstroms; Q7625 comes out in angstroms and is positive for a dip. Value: -0.7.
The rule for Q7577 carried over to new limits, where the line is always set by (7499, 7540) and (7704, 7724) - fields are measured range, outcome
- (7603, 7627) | -0.6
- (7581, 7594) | 0.4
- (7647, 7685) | -0.7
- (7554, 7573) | -0.8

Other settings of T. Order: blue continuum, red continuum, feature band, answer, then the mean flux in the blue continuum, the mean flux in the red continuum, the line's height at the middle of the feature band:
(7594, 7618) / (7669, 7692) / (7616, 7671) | 0.6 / 4.33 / 4.25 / 4.29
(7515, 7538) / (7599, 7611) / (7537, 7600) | 1.0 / 4.47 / 4.36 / 4.41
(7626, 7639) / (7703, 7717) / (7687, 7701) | 0.0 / 4.33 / 3.93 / 4.01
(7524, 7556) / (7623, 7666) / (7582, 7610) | 0.6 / 4.38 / 4.26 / 4.32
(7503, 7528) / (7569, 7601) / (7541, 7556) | 0.1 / 4.4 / 4.34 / 4.37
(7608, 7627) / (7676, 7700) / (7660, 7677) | -0.1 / 4.36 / 4.14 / 4.2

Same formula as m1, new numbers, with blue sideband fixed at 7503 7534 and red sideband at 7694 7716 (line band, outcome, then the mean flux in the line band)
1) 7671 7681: -0.4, 4.27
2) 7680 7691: -0.2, 4.16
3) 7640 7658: -0.1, 4.18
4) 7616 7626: -0.3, 4.33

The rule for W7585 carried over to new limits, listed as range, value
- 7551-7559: 4.52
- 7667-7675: 4.18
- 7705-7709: 3.97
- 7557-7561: 4.47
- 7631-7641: 4.19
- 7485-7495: 4.42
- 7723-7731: 4.04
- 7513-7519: 4.61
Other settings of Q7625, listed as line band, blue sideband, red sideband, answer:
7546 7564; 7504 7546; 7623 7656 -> 0.2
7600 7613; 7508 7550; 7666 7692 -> 0.0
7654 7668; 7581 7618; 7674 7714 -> 0.2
